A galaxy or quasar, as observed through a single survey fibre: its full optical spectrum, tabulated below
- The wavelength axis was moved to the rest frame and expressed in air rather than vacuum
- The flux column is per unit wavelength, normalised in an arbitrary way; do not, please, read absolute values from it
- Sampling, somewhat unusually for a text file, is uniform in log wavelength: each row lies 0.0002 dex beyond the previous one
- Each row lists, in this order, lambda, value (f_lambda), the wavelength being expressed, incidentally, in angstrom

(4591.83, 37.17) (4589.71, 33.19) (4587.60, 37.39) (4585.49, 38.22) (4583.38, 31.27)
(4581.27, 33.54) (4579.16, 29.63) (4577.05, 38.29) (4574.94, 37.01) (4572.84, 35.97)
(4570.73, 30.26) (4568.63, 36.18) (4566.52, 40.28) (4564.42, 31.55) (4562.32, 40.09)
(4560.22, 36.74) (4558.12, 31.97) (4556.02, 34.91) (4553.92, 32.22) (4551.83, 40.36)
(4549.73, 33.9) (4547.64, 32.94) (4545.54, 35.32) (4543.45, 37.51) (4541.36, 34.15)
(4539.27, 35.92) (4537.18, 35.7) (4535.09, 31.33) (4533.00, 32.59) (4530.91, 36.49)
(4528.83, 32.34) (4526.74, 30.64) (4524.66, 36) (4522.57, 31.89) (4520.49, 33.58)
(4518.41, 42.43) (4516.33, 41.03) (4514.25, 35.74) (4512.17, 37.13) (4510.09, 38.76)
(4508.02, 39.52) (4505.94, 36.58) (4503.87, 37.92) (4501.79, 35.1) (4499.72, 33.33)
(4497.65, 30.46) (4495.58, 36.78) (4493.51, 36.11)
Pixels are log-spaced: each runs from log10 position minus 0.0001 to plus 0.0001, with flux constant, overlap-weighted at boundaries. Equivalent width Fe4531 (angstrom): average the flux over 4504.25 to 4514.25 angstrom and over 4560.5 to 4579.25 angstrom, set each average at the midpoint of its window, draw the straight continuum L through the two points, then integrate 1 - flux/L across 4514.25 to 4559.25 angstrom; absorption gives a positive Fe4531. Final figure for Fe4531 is 2.4 angstrom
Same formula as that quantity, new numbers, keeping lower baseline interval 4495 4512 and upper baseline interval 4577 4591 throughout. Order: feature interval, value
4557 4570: -0.5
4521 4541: 1.0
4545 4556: 0.0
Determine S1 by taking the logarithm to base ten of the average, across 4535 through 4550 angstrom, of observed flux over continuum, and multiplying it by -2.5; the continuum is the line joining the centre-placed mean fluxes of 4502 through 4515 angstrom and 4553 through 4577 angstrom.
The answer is 0.04 mag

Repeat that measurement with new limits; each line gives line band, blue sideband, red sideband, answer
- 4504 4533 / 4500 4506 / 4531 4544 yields -0.02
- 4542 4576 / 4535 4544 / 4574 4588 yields -0.01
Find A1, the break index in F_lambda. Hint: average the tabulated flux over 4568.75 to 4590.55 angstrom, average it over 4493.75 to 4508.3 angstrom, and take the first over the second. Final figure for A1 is 1.0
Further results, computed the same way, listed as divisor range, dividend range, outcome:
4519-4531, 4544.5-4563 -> 1.05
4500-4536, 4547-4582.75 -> 0.98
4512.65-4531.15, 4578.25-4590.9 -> 0.95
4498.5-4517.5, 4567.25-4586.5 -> 0.93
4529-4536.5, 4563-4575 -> 1.05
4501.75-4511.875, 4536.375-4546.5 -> 0.95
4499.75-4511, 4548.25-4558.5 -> 0.94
